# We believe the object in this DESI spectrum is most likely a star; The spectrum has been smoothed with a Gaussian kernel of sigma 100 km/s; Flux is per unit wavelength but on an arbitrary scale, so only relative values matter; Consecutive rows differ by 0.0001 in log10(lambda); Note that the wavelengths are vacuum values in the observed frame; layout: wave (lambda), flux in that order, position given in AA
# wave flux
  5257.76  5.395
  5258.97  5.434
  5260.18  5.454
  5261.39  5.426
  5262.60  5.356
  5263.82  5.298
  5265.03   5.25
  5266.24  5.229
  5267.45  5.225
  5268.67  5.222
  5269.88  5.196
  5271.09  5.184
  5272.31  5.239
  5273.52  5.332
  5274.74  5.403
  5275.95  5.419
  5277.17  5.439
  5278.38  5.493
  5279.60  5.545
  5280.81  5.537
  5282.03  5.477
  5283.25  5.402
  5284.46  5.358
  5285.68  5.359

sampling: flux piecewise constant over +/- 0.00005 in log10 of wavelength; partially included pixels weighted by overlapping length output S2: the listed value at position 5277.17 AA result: 5.439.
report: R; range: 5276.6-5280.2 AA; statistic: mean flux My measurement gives 5.49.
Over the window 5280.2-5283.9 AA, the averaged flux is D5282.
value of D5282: 5.48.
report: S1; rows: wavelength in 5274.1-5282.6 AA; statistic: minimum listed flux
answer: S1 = 5.403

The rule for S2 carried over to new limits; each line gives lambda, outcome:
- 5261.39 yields 5.426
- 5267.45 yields 5.225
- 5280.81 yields 5.537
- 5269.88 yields 5.196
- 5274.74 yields 5.403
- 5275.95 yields 5.419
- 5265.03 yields 5.25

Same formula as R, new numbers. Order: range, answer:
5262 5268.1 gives 5.26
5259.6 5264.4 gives 5.38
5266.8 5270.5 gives 5.22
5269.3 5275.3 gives 5.27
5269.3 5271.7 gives 5.19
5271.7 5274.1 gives 5.29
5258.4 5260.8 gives 5.45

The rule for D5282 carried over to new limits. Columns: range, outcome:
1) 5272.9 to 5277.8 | 5.4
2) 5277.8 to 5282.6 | 5.51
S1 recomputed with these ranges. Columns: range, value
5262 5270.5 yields 5.196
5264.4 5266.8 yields 5.229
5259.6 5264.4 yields 5.298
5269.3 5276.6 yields 5.184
